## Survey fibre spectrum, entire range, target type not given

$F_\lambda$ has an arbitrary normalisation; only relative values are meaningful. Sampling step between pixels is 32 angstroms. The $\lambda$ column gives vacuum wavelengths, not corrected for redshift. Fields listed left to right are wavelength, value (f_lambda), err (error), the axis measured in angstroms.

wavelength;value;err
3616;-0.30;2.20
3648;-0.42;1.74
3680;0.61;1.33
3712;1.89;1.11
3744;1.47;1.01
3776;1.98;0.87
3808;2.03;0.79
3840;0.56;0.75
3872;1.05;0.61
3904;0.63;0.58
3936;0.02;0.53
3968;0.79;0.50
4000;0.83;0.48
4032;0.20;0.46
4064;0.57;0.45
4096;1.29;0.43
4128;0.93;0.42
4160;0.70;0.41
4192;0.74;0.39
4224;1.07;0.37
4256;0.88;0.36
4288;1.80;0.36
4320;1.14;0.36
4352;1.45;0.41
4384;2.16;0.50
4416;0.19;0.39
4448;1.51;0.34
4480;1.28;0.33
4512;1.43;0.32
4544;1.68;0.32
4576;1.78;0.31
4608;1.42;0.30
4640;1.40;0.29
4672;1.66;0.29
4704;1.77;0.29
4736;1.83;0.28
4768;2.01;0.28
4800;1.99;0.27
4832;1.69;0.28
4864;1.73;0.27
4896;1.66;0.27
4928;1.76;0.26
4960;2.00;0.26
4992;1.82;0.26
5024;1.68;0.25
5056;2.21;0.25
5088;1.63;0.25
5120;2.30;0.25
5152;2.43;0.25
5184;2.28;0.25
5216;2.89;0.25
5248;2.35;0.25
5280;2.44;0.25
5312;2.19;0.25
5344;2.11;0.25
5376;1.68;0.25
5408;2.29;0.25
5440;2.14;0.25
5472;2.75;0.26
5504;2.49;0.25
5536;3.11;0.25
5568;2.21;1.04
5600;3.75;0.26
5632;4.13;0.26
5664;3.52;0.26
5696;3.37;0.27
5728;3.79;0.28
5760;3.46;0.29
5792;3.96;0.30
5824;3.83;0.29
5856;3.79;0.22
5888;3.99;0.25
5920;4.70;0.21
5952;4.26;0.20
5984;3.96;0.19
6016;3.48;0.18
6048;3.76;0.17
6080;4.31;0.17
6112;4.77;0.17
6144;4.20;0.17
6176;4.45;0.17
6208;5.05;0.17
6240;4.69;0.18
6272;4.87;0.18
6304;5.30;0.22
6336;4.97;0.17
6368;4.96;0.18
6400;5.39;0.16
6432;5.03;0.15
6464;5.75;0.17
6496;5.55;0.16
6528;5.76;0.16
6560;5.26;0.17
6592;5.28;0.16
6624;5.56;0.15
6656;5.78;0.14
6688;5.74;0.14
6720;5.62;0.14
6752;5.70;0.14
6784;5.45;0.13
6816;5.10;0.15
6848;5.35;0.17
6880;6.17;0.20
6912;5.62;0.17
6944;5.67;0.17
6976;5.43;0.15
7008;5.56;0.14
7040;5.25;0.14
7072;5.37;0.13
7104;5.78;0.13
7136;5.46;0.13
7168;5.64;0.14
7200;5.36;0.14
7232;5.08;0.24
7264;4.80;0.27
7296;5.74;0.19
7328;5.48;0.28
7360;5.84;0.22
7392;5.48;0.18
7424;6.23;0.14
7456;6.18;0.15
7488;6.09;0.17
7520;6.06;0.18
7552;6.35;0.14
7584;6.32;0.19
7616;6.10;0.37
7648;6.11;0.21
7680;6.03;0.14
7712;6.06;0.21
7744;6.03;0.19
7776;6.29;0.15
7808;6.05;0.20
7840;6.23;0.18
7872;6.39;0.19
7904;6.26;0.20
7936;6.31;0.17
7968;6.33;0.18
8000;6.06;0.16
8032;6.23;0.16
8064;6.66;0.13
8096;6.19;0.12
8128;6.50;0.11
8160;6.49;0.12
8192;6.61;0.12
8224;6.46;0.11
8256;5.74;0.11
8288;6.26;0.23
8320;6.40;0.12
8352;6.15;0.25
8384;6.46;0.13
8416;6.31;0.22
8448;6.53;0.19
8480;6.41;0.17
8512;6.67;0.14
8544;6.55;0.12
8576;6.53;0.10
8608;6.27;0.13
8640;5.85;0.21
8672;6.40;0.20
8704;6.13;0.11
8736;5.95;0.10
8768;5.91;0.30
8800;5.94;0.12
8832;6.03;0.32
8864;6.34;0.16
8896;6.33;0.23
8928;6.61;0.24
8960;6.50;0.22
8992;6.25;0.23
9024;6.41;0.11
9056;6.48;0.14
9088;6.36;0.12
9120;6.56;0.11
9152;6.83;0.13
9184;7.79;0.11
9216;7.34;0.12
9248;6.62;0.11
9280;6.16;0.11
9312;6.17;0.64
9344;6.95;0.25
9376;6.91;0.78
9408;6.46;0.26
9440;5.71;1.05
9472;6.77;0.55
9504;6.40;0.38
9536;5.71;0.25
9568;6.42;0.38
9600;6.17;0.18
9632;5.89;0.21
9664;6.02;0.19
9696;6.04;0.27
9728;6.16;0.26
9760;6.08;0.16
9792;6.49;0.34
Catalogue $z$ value 0.40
